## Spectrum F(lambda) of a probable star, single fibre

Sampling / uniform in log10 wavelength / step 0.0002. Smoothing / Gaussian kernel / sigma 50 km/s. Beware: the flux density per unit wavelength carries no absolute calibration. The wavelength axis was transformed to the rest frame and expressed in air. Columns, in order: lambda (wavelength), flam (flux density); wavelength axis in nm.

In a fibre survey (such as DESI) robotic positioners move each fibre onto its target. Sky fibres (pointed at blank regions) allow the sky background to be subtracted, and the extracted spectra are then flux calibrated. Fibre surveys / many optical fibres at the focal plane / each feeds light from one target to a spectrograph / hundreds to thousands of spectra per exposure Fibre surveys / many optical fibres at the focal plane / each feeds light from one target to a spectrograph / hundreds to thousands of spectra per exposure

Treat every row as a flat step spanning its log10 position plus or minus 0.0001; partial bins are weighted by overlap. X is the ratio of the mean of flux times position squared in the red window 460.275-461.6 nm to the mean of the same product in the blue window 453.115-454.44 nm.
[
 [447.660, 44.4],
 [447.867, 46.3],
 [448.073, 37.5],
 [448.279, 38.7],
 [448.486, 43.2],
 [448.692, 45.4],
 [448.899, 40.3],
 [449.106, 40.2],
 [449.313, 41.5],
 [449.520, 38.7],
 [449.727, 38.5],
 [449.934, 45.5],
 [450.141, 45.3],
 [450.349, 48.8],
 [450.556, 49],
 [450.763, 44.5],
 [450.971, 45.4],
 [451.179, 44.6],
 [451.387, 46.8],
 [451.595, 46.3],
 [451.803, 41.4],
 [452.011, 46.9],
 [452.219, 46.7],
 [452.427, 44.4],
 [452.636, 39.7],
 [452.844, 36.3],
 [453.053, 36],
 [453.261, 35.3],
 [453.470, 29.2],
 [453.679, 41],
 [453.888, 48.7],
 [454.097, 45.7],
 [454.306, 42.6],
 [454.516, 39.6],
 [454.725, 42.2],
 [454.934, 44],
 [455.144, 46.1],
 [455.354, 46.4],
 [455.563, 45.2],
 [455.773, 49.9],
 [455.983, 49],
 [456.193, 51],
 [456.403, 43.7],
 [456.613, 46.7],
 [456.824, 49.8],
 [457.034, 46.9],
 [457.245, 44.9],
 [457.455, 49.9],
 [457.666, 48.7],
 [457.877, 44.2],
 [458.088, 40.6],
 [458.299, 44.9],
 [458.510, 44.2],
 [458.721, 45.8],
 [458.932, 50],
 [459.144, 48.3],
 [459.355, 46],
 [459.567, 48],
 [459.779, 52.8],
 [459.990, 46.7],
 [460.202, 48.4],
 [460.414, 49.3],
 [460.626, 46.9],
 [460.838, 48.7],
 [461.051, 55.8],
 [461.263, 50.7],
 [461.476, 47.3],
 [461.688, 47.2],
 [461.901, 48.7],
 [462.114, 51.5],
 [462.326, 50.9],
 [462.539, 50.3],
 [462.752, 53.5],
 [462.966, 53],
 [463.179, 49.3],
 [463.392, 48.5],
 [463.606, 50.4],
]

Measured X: 1.3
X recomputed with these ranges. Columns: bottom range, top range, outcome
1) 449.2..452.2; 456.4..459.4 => 1.07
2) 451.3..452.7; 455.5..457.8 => 1.09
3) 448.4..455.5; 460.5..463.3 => 1.23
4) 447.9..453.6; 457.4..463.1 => 1.20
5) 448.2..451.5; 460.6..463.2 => 1.22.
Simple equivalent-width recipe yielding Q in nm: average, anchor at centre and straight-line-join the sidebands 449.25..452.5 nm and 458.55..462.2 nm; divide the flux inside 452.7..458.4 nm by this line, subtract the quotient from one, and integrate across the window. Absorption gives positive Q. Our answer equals 0.34 nm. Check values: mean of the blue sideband 44.7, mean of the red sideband 48.8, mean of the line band 44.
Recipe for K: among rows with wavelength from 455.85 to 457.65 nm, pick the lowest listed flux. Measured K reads 43.7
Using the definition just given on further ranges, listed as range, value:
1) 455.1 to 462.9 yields 40.6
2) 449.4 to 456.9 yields 29.2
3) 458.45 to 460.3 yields 44.2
